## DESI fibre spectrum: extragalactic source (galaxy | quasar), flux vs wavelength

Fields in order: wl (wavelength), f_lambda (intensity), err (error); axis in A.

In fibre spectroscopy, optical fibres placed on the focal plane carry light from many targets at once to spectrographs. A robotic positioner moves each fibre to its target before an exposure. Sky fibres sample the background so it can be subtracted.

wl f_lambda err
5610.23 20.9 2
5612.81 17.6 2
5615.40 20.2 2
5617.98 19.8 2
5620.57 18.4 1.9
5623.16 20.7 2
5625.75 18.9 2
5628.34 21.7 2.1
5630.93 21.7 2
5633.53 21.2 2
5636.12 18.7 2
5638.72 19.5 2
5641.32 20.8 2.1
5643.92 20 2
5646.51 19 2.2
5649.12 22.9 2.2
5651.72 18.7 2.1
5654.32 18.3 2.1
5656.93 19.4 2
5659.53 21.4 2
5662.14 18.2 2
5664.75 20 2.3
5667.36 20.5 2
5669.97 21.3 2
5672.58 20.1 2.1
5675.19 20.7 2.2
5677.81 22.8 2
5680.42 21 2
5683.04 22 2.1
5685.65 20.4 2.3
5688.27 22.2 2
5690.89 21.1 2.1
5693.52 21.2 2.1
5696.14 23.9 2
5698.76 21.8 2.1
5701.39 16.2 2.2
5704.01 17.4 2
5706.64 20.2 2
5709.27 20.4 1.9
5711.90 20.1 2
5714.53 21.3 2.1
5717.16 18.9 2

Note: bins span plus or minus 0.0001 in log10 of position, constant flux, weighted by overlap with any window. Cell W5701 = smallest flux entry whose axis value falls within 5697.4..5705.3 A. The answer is 16.2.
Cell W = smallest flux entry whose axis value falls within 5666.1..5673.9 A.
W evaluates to 20.1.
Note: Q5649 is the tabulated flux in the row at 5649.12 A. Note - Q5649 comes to 22.9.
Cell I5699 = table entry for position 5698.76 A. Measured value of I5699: 21.8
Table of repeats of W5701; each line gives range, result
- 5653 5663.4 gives 18.2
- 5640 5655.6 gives 18.3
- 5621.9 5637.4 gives 18.7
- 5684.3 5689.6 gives 20.4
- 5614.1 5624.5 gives 18.4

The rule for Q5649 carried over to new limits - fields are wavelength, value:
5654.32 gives 18.3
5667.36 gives 20.5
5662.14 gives 18.2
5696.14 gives 23.9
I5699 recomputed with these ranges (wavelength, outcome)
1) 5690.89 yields 21.1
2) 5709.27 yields 20.4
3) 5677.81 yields 22.8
